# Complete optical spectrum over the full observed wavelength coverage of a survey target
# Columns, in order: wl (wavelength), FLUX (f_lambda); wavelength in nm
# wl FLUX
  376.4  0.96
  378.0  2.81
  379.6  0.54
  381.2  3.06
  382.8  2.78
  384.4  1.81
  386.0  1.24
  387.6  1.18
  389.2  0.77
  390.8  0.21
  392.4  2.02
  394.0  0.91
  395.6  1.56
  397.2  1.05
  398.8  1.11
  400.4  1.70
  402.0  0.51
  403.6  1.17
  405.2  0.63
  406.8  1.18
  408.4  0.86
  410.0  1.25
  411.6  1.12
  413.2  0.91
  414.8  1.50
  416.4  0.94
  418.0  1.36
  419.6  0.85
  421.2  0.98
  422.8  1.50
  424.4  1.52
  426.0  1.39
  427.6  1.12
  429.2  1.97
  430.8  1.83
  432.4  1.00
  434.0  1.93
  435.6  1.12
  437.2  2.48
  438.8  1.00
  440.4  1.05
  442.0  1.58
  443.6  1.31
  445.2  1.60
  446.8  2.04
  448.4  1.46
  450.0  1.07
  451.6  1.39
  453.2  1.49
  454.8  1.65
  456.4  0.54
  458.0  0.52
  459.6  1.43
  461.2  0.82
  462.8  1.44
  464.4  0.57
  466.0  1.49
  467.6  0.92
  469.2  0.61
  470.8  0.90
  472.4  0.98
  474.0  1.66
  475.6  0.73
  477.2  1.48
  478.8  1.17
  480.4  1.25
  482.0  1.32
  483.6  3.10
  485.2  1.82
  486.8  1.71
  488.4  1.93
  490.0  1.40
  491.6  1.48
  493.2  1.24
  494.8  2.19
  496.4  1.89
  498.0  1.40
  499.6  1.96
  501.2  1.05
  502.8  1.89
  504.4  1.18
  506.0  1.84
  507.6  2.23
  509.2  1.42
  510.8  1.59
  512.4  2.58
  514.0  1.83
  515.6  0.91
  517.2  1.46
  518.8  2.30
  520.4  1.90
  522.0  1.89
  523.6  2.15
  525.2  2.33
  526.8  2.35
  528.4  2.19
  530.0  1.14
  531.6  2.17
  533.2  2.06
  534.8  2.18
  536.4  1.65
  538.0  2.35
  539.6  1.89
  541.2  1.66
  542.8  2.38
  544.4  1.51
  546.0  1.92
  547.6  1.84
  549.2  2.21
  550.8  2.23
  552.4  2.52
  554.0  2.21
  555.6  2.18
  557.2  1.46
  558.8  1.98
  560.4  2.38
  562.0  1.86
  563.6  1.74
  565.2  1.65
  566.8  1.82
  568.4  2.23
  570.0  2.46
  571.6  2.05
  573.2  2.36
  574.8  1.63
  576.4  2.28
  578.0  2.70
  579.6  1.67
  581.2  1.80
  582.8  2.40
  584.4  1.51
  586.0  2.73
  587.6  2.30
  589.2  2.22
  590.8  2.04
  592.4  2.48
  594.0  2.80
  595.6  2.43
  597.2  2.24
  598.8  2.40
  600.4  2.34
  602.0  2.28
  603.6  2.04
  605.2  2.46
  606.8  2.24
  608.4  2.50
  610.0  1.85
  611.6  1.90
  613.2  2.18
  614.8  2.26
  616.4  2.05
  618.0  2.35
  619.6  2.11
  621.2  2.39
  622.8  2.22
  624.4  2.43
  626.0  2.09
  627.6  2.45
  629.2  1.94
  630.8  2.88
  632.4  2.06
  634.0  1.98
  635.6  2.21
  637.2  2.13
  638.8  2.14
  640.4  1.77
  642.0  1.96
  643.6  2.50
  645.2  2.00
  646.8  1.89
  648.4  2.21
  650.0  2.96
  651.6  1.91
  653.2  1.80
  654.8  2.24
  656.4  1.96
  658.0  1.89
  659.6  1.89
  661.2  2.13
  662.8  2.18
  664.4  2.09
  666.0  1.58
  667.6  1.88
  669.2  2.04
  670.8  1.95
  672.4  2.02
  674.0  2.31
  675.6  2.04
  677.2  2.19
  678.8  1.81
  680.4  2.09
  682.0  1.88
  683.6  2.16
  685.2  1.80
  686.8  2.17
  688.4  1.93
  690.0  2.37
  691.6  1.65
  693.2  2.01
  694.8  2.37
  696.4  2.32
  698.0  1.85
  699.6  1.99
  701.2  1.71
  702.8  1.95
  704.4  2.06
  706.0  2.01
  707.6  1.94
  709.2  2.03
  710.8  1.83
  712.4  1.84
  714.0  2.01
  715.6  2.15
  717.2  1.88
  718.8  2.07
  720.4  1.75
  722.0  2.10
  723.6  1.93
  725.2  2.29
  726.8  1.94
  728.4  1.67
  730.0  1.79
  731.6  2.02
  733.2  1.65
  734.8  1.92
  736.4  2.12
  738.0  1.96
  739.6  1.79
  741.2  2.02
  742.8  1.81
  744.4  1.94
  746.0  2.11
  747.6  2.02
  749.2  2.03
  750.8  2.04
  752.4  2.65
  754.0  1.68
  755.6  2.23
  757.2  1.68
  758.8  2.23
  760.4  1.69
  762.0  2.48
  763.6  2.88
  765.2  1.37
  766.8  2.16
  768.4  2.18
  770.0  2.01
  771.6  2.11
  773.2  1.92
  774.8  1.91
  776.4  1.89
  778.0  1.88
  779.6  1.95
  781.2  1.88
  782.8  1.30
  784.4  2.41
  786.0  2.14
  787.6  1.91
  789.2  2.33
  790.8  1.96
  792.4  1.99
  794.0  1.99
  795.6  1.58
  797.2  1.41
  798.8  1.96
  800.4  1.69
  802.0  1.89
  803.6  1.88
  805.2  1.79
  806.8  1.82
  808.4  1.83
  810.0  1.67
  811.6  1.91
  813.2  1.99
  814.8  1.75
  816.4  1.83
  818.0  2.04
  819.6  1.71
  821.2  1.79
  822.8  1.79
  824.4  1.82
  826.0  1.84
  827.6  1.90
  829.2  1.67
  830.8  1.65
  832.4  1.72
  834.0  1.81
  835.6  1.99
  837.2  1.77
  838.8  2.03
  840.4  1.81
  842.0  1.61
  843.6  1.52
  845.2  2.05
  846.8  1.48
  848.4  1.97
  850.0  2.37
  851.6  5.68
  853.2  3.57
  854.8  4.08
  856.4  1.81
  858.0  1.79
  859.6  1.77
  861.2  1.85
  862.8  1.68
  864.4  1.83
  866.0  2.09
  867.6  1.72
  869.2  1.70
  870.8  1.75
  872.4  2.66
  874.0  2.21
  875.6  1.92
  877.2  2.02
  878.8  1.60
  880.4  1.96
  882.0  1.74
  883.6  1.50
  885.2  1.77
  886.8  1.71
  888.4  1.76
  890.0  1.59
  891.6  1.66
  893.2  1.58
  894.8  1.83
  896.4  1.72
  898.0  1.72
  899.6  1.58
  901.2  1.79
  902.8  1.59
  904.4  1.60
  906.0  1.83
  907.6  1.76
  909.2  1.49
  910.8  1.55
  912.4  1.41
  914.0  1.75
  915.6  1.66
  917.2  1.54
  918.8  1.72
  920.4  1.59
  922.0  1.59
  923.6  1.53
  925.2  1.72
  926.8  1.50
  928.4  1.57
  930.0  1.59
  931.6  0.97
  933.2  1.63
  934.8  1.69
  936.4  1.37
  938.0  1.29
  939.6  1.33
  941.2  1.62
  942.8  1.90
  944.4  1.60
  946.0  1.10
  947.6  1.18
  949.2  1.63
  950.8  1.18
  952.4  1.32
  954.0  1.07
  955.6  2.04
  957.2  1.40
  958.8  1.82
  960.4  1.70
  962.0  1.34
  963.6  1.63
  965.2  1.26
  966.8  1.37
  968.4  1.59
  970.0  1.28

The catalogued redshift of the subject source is 0.298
